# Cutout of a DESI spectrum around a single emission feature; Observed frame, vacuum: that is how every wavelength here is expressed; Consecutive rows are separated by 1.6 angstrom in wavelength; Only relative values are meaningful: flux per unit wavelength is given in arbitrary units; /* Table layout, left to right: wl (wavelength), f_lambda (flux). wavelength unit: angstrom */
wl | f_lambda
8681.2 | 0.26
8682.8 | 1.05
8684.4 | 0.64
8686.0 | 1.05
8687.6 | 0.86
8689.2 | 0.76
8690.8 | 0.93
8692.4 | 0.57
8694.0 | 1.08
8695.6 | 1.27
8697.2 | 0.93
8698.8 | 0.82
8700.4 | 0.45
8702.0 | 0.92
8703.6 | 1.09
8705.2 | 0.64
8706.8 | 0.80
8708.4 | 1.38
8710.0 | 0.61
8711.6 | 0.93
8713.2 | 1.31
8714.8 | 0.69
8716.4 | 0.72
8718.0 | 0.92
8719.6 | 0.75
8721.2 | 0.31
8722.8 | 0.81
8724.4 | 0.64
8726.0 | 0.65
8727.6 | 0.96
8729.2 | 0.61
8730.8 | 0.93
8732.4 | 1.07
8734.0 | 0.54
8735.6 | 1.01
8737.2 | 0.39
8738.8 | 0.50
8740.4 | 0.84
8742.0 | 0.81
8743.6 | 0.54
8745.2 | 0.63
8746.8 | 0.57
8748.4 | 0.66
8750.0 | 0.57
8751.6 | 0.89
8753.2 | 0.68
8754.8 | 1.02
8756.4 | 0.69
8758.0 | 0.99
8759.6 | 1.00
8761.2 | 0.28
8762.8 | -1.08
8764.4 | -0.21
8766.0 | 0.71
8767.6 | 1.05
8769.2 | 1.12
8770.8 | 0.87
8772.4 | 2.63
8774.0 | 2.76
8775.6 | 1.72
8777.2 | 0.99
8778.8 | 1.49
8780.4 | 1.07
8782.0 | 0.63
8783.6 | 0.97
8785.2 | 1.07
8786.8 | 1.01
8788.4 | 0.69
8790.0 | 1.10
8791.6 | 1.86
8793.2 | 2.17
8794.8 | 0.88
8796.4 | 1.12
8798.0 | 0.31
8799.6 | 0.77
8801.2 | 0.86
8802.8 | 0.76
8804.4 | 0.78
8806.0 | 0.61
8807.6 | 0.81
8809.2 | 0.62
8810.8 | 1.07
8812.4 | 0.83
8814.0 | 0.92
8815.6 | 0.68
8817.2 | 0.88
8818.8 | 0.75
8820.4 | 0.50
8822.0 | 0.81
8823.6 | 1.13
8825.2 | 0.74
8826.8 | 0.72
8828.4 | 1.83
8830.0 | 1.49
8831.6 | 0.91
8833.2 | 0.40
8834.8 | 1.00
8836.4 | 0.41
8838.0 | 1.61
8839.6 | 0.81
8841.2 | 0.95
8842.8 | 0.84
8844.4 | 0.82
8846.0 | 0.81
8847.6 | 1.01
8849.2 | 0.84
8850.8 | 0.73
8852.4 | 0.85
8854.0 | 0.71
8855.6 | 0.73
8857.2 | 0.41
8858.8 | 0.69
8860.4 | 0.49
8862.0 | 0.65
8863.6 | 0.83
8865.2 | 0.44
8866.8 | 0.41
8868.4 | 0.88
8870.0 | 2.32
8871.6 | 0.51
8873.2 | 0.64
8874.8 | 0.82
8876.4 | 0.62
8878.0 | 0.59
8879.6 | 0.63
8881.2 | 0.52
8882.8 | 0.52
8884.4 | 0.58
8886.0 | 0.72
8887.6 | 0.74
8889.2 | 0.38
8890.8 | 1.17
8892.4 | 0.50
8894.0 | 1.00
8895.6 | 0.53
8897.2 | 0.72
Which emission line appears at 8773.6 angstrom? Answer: [S II] 6716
